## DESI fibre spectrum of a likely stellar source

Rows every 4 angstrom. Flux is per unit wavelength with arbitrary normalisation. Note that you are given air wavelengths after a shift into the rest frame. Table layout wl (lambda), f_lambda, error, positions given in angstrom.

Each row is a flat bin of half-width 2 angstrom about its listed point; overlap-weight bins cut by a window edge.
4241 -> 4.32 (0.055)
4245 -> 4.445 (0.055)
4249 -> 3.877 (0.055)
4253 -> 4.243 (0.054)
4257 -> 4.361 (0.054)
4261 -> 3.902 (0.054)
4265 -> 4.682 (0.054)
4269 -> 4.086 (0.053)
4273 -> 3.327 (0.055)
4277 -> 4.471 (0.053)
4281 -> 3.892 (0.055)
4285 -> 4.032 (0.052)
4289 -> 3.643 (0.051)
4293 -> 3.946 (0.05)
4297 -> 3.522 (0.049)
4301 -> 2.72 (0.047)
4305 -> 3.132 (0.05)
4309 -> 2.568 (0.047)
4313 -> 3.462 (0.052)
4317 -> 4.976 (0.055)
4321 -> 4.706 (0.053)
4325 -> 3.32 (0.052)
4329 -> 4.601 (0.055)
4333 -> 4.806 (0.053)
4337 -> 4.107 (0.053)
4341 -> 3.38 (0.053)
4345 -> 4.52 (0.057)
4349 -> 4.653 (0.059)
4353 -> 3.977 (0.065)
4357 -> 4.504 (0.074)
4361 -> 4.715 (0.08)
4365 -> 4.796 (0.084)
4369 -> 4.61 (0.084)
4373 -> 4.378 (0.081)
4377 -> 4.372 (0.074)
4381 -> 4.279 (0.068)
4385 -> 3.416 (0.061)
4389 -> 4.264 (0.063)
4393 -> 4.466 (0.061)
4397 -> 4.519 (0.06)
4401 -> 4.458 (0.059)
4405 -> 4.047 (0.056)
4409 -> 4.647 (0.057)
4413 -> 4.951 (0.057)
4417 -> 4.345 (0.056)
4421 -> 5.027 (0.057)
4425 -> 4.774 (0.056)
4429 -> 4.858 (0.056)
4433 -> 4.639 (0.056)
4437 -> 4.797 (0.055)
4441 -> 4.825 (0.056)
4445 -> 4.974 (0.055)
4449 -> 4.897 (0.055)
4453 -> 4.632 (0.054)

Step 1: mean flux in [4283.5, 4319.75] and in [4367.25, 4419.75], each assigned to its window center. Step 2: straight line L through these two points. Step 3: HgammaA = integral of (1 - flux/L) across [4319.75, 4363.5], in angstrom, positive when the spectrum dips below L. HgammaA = -4.2 angstrom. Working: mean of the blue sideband 3.57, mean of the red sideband 4.37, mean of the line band 4.3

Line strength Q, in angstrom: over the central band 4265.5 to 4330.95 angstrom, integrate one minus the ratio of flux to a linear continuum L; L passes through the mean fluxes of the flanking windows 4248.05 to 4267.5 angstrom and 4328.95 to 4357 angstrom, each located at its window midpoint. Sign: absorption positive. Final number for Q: 7.1 angstrom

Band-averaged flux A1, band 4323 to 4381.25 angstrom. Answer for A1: 4.34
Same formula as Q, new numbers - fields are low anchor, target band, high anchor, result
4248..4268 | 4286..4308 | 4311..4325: 4.4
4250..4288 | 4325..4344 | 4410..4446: 1.0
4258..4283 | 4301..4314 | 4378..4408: 3.6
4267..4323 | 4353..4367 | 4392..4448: -1.1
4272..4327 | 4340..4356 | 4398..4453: -0.4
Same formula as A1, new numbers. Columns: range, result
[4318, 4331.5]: 4.29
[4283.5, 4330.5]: 3.71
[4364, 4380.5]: 4.5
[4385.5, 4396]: 4.24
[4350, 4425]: 4.44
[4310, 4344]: 4.13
